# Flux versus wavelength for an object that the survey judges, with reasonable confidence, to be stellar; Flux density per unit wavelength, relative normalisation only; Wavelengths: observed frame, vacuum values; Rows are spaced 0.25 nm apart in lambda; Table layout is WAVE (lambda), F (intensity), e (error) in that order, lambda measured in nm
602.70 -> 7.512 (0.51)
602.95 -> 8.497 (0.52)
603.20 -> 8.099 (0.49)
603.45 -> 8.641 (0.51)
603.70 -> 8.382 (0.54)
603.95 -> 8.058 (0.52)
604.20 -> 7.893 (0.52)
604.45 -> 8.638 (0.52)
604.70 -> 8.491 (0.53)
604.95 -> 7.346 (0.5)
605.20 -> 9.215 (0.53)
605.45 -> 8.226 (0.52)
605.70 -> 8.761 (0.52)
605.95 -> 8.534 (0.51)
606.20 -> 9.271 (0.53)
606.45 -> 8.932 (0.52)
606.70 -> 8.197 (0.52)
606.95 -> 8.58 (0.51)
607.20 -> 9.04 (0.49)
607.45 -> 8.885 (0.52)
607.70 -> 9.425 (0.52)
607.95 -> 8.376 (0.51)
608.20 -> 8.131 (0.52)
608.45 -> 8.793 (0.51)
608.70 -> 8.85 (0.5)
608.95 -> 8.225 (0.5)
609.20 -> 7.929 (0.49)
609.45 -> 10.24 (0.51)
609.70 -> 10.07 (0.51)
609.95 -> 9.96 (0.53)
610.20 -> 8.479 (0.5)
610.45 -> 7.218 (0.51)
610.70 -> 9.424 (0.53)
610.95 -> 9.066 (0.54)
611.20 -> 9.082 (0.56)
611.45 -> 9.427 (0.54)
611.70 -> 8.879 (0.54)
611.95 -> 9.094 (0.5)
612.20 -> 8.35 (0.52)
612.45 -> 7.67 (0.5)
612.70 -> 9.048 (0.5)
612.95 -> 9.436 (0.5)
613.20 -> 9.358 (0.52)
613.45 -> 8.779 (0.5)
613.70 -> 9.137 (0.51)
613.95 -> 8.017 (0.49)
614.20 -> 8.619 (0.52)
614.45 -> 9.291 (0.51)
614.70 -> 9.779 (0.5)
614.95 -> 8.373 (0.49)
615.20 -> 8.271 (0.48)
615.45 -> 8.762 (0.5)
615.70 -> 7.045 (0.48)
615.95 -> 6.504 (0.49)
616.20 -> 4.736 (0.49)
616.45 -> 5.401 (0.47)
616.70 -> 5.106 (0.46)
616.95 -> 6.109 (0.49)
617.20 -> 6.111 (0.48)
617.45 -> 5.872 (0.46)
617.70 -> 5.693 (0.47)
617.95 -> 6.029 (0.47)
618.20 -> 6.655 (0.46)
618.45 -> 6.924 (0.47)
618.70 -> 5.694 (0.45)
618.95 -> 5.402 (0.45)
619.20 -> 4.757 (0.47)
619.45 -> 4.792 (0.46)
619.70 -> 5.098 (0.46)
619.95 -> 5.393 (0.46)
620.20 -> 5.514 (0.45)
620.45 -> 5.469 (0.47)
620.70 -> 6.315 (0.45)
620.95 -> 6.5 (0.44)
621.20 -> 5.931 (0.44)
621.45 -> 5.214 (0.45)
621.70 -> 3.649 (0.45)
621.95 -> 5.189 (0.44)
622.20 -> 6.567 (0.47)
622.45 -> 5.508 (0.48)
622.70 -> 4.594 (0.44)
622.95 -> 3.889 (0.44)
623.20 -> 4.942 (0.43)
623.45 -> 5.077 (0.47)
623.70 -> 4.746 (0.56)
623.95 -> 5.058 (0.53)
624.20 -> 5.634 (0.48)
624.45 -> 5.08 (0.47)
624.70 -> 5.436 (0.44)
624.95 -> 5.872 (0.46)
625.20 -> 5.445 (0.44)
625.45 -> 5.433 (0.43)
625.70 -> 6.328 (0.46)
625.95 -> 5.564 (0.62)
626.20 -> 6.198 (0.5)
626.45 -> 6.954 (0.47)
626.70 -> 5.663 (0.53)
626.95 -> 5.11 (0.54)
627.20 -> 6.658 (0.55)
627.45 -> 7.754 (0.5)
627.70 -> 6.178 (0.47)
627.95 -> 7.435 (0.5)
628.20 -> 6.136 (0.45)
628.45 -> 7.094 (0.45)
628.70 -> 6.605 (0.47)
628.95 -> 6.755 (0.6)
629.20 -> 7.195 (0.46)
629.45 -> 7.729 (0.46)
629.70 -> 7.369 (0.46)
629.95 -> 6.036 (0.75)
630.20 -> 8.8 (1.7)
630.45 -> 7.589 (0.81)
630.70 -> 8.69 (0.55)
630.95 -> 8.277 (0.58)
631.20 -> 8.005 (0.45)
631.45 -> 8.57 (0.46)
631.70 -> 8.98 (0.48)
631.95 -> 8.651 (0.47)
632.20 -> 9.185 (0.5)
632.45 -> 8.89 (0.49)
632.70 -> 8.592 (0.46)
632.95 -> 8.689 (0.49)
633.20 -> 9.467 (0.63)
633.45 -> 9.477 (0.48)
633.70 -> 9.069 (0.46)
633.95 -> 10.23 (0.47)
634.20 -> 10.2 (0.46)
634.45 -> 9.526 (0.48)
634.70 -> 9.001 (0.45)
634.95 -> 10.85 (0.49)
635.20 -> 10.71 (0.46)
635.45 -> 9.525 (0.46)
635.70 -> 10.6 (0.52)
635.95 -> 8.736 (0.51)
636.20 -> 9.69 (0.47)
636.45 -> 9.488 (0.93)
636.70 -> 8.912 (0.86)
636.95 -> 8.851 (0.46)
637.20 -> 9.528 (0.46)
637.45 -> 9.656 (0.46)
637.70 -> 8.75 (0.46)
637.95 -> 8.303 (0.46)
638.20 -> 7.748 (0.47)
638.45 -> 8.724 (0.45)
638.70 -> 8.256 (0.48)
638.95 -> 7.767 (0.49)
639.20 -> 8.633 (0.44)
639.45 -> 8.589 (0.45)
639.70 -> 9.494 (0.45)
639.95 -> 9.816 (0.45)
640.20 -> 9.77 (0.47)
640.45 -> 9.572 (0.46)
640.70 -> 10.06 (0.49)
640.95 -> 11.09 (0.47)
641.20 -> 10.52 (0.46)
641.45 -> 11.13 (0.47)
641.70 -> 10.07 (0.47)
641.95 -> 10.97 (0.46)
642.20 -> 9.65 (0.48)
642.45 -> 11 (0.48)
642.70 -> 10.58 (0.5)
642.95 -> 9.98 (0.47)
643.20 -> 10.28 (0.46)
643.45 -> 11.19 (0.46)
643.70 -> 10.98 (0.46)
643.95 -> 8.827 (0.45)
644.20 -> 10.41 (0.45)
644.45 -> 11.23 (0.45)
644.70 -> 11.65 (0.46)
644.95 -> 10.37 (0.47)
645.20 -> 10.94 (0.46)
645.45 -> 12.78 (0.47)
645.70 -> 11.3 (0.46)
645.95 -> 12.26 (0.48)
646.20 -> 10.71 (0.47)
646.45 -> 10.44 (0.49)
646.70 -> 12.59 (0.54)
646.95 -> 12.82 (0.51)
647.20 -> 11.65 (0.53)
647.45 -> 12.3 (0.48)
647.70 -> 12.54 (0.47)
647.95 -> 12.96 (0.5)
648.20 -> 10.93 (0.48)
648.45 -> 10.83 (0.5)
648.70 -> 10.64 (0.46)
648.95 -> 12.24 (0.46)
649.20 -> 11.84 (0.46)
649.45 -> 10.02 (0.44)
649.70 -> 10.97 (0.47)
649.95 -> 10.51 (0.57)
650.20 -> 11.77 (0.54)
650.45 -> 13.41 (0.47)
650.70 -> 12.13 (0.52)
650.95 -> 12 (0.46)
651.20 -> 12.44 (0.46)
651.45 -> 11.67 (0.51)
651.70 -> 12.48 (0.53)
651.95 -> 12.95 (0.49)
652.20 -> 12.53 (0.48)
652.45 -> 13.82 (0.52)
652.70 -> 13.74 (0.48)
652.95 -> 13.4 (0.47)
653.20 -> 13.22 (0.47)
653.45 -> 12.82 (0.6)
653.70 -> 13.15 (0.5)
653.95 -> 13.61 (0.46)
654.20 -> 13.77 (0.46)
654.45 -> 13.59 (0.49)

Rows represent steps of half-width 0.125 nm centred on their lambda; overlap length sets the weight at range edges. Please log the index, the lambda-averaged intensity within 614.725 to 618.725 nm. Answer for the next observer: 6.56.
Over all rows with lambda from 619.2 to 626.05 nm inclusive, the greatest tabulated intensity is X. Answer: 6.567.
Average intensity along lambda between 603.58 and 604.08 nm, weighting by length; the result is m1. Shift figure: 8.22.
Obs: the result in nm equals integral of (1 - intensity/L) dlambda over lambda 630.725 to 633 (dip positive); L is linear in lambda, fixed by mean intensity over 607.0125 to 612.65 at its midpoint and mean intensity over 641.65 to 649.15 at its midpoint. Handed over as 0.36 nm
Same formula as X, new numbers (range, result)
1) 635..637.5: 10.71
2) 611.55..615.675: 9.779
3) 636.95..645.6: 12.78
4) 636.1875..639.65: 9.69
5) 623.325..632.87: 9.185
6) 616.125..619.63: 6.924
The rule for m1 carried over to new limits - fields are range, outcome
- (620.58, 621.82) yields 5.53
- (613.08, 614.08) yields 8.82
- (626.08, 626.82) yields 6.28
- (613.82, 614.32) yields 8.32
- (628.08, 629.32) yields 6.76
